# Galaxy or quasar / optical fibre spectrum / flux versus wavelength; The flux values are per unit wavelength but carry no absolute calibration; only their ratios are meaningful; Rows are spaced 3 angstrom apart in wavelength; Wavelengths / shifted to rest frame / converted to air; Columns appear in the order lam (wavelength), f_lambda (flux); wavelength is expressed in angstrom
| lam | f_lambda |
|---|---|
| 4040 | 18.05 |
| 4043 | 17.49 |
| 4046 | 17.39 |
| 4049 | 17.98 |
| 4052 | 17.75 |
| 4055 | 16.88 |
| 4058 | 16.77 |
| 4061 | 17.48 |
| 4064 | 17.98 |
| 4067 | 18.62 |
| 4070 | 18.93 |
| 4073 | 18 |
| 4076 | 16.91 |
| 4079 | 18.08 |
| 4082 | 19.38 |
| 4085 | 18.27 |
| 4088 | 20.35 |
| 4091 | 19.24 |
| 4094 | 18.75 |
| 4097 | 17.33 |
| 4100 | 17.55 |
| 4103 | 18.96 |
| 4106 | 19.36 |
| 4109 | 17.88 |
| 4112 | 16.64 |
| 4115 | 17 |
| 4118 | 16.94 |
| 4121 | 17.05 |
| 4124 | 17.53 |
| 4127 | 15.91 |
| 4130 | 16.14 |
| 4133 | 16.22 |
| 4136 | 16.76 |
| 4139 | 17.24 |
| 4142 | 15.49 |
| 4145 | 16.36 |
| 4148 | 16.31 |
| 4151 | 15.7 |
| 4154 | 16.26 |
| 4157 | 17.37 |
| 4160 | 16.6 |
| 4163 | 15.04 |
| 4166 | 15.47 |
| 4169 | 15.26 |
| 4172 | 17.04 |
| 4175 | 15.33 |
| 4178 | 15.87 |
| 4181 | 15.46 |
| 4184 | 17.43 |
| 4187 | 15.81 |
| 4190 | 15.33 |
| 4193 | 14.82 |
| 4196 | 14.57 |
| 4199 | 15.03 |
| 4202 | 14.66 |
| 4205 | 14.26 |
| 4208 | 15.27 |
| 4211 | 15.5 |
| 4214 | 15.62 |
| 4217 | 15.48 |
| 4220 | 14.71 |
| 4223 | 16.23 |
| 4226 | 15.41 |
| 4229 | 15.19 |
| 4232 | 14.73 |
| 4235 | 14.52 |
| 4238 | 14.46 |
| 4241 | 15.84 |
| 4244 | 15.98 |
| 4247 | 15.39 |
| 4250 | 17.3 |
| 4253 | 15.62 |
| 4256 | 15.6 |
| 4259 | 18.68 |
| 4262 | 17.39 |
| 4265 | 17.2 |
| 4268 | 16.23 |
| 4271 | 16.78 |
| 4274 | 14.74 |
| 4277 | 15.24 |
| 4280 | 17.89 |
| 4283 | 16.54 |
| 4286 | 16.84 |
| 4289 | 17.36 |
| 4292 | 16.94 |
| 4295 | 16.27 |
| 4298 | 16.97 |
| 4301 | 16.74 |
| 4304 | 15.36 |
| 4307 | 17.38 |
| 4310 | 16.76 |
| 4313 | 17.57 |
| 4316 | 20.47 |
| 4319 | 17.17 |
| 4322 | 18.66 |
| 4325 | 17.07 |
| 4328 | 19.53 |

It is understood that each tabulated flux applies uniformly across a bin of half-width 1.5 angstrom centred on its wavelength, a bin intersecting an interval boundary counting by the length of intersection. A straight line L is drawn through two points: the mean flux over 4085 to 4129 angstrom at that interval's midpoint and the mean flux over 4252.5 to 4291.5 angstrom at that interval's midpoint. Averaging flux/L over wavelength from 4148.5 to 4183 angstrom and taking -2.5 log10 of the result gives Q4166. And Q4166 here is 0.10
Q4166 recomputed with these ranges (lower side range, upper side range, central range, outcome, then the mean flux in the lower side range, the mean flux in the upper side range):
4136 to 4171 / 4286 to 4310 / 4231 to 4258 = 0.06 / 16.1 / 16.7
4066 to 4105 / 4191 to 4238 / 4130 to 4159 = 0.03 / 18.5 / 15.1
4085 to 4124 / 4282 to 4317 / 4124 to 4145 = 0.10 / 18.1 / 17.1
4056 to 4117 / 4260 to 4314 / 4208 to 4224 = 0.12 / 18.2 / 16.7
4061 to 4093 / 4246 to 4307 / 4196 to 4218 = 0.15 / 18.5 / 16.6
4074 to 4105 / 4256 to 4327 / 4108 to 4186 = 0.11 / 18.5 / 17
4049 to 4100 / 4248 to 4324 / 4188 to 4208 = 0.18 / 18.1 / 16.9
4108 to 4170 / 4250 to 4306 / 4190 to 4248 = 0.10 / 16.4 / 16.6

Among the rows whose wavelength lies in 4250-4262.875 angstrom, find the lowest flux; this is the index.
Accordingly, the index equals 15.6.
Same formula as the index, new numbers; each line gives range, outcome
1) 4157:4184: 15.04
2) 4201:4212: 14.26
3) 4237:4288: 14.46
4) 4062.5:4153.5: 15.49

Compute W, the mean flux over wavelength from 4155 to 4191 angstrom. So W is 16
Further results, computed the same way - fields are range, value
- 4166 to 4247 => 15.4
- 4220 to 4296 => 16.1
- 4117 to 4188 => 16.3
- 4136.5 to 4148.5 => 16.4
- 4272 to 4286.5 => 16.2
